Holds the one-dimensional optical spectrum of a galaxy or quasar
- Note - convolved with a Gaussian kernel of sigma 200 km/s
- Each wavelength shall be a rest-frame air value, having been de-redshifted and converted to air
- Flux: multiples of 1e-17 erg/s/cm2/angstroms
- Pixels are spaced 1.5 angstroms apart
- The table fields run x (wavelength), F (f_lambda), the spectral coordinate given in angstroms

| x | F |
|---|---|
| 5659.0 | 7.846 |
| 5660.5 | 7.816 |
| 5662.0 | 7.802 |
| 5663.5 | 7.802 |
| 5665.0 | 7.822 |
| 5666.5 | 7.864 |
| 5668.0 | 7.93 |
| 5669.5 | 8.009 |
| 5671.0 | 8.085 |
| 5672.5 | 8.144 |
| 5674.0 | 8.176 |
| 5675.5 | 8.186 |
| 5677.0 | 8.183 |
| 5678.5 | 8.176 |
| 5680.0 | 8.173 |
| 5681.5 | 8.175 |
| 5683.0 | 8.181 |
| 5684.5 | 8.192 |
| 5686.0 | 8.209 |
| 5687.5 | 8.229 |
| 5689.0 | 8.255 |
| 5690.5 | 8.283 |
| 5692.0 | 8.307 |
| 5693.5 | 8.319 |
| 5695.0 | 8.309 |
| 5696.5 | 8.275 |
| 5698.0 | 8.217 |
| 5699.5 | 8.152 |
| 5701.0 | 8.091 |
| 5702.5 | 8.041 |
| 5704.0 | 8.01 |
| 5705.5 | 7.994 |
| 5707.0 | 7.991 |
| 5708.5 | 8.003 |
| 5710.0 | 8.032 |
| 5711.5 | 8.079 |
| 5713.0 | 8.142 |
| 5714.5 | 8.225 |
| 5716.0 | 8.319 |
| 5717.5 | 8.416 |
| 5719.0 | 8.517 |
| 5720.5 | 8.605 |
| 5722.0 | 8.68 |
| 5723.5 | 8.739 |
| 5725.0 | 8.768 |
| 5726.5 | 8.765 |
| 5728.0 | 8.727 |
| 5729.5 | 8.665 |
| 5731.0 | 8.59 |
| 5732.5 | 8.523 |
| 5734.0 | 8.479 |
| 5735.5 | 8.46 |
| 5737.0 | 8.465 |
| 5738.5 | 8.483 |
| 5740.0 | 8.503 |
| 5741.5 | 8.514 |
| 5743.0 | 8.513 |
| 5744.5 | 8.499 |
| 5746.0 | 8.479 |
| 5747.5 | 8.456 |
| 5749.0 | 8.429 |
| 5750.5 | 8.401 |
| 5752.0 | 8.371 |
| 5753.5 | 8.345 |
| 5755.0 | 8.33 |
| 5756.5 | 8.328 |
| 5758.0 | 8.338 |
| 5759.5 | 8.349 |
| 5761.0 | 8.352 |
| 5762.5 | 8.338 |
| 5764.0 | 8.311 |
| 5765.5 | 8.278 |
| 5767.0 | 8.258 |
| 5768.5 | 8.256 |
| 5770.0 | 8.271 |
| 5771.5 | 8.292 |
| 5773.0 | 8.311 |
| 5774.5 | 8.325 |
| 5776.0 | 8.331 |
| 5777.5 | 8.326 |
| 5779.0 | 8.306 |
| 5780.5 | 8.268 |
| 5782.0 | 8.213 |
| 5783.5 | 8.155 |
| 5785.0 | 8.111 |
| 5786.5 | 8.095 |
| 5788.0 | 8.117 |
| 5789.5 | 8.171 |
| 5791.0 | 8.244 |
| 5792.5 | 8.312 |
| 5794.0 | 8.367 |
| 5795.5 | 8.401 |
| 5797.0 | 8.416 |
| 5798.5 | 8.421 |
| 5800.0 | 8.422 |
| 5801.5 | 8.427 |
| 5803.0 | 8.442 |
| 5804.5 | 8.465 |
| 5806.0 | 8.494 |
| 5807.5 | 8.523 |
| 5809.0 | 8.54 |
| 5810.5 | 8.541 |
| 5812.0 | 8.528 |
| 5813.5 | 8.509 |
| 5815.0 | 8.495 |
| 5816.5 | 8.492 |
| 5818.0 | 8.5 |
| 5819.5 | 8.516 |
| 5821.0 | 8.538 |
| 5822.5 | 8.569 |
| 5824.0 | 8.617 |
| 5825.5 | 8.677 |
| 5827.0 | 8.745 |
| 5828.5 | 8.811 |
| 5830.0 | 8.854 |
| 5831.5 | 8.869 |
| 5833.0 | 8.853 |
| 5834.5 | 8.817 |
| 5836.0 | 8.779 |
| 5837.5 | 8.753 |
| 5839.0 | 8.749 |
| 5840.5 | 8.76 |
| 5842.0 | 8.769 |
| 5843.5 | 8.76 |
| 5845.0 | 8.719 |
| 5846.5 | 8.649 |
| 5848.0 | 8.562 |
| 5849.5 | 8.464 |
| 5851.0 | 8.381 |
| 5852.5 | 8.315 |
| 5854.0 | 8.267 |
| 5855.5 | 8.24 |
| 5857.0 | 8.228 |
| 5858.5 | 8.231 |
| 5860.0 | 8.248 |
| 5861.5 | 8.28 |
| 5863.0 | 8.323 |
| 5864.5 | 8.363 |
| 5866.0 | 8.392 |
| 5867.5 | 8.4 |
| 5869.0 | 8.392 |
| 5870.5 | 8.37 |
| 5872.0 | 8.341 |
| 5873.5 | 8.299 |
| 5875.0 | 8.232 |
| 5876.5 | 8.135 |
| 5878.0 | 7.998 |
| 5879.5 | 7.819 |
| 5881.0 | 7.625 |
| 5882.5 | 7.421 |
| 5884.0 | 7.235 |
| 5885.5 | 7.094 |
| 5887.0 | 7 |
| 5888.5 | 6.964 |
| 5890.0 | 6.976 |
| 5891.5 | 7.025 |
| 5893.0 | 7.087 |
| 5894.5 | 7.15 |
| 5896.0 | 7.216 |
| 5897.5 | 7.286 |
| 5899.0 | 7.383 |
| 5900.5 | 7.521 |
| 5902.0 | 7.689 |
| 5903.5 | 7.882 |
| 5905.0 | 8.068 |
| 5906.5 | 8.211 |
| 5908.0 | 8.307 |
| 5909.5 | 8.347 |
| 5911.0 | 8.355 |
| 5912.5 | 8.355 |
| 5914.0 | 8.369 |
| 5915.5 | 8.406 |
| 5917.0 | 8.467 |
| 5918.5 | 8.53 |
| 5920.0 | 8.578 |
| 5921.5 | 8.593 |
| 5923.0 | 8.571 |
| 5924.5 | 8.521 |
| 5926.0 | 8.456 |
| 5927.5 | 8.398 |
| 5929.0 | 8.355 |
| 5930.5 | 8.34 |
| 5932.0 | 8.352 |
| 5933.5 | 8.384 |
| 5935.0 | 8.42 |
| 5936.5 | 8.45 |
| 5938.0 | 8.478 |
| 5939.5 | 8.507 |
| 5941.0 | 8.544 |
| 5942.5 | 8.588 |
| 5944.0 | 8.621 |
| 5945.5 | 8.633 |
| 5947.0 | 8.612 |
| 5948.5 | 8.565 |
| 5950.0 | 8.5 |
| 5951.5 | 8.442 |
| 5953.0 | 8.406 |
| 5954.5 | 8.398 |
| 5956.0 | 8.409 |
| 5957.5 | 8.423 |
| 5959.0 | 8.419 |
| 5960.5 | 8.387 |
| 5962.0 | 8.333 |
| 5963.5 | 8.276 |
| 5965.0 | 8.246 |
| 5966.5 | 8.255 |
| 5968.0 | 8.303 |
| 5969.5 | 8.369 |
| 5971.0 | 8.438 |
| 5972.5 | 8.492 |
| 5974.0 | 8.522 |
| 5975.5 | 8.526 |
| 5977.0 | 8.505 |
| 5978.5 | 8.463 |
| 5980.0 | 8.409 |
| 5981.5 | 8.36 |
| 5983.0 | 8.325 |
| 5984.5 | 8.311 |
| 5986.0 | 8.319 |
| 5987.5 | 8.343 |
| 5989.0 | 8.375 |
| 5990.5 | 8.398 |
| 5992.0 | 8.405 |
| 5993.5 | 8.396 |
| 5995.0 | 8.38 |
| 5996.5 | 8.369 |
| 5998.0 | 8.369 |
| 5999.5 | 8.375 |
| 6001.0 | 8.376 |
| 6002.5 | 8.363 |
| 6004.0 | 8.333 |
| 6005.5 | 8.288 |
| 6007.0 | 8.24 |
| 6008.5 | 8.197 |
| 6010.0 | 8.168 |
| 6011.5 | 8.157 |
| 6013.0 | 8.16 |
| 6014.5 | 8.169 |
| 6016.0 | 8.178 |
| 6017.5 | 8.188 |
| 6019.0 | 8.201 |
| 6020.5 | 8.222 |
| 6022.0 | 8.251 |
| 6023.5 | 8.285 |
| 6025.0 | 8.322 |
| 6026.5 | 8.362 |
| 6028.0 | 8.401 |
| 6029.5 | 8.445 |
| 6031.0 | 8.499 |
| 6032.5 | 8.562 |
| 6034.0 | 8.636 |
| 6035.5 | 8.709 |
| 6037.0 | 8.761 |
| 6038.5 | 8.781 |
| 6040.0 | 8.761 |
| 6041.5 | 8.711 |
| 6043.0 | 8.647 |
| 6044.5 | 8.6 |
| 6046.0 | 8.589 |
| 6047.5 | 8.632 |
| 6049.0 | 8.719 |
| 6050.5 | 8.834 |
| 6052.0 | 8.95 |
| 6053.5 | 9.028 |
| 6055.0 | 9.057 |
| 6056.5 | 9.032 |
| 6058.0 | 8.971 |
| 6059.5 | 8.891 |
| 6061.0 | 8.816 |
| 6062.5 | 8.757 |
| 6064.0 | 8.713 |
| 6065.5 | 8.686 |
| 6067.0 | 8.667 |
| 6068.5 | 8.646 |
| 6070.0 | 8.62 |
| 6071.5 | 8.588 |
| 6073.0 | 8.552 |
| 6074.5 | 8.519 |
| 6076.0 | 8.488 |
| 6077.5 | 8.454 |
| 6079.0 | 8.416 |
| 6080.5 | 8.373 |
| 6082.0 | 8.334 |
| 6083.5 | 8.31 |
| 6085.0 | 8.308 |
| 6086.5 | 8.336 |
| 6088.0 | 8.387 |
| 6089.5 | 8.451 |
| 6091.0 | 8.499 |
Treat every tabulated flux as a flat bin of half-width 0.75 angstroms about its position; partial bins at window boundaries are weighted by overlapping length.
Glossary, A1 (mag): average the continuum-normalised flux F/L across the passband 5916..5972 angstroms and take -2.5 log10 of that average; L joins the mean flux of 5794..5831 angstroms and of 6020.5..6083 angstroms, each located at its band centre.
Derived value 0.02 mag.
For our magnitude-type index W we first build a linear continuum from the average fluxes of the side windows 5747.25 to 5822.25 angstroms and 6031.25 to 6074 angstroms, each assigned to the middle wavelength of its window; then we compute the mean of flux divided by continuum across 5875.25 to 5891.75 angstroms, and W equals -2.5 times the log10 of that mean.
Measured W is 0.15 mag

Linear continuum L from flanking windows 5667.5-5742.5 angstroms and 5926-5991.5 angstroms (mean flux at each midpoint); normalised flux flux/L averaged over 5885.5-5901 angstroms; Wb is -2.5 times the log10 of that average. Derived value 0.17 mag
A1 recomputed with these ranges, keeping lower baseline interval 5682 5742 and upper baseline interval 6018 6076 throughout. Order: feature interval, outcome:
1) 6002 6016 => 0.05 mag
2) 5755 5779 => 0.01 mag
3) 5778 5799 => 0.02 mag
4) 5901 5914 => 0.05 mag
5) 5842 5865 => 0.01 mag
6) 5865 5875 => 0.02 mag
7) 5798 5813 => -0.01 mag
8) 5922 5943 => 0.01 mag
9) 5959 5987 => 0.02 mag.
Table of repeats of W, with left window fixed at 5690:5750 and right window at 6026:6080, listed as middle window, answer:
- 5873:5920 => 0.10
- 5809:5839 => -0.02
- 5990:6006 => 0.03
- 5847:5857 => 0.02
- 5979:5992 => 0.03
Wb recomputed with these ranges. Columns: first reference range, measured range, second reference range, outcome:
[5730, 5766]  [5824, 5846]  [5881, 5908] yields -0.13 mag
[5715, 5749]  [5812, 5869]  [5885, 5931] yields -0.05 mag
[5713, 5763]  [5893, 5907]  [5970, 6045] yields 0.12 mag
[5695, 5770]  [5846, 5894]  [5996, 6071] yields 0.06 mag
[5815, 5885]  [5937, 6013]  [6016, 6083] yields 0.02 mag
